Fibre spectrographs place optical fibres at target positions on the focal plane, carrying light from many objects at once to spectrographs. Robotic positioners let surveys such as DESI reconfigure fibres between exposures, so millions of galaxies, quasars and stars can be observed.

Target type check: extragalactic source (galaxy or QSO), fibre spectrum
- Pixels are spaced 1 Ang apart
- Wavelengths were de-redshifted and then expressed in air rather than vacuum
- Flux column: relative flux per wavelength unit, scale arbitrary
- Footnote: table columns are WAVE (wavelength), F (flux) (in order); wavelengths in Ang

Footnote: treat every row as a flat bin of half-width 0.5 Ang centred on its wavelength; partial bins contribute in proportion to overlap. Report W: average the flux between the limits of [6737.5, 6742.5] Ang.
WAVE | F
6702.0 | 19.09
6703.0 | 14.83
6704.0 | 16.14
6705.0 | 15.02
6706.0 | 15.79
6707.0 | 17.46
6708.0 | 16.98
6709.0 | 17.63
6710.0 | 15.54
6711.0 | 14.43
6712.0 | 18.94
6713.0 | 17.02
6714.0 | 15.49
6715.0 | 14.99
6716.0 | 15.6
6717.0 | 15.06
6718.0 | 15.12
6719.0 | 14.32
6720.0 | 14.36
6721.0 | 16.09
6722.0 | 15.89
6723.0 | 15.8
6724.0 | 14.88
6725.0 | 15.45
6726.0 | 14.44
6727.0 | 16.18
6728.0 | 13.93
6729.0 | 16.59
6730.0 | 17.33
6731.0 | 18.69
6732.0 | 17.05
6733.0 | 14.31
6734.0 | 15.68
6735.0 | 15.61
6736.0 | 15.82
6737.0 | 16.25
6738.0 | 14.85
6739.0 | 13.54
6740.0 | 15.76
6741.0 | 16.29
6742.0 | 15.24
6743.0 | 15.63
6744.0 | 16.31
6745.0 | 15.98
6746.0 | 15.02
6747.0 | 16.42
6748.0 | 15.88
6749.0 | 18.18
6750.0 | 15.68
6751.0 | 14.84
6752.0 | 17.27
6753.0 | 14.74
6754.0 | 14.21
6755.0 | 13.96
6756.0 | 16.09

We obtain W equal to 15.1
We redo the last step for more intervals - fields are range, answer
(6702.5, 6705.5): 15.3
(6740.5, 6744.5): 15.9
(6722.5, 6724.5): 15.3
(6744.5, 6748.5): 15.8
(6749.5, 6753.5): 15.6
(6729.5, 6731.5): 18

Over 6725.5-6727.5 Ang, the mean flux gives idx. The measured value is 15.3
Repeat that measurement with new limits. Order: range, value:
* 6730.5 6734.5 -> 16.4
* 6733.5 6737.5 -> 15.8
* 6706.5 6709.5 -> 17.4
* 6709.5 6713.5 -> 16.5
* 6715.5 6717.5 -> 15.3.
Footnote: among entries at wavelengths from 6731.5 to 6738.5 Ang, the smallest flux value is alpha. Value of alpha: 14.31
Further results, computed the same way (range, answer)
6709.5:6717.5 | 14.43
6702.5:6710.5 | 14.83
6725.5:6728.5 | 13.93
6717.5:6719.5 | 14.32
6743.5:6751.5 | 14.84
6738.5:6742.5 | 13.54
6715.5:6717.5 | 15.06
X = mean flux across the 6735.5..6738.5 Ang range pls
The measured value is 15.6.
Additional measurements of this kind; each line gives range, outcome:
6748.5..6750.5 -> 16.9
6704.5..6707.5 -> 16.1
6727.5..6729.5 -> 15.3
